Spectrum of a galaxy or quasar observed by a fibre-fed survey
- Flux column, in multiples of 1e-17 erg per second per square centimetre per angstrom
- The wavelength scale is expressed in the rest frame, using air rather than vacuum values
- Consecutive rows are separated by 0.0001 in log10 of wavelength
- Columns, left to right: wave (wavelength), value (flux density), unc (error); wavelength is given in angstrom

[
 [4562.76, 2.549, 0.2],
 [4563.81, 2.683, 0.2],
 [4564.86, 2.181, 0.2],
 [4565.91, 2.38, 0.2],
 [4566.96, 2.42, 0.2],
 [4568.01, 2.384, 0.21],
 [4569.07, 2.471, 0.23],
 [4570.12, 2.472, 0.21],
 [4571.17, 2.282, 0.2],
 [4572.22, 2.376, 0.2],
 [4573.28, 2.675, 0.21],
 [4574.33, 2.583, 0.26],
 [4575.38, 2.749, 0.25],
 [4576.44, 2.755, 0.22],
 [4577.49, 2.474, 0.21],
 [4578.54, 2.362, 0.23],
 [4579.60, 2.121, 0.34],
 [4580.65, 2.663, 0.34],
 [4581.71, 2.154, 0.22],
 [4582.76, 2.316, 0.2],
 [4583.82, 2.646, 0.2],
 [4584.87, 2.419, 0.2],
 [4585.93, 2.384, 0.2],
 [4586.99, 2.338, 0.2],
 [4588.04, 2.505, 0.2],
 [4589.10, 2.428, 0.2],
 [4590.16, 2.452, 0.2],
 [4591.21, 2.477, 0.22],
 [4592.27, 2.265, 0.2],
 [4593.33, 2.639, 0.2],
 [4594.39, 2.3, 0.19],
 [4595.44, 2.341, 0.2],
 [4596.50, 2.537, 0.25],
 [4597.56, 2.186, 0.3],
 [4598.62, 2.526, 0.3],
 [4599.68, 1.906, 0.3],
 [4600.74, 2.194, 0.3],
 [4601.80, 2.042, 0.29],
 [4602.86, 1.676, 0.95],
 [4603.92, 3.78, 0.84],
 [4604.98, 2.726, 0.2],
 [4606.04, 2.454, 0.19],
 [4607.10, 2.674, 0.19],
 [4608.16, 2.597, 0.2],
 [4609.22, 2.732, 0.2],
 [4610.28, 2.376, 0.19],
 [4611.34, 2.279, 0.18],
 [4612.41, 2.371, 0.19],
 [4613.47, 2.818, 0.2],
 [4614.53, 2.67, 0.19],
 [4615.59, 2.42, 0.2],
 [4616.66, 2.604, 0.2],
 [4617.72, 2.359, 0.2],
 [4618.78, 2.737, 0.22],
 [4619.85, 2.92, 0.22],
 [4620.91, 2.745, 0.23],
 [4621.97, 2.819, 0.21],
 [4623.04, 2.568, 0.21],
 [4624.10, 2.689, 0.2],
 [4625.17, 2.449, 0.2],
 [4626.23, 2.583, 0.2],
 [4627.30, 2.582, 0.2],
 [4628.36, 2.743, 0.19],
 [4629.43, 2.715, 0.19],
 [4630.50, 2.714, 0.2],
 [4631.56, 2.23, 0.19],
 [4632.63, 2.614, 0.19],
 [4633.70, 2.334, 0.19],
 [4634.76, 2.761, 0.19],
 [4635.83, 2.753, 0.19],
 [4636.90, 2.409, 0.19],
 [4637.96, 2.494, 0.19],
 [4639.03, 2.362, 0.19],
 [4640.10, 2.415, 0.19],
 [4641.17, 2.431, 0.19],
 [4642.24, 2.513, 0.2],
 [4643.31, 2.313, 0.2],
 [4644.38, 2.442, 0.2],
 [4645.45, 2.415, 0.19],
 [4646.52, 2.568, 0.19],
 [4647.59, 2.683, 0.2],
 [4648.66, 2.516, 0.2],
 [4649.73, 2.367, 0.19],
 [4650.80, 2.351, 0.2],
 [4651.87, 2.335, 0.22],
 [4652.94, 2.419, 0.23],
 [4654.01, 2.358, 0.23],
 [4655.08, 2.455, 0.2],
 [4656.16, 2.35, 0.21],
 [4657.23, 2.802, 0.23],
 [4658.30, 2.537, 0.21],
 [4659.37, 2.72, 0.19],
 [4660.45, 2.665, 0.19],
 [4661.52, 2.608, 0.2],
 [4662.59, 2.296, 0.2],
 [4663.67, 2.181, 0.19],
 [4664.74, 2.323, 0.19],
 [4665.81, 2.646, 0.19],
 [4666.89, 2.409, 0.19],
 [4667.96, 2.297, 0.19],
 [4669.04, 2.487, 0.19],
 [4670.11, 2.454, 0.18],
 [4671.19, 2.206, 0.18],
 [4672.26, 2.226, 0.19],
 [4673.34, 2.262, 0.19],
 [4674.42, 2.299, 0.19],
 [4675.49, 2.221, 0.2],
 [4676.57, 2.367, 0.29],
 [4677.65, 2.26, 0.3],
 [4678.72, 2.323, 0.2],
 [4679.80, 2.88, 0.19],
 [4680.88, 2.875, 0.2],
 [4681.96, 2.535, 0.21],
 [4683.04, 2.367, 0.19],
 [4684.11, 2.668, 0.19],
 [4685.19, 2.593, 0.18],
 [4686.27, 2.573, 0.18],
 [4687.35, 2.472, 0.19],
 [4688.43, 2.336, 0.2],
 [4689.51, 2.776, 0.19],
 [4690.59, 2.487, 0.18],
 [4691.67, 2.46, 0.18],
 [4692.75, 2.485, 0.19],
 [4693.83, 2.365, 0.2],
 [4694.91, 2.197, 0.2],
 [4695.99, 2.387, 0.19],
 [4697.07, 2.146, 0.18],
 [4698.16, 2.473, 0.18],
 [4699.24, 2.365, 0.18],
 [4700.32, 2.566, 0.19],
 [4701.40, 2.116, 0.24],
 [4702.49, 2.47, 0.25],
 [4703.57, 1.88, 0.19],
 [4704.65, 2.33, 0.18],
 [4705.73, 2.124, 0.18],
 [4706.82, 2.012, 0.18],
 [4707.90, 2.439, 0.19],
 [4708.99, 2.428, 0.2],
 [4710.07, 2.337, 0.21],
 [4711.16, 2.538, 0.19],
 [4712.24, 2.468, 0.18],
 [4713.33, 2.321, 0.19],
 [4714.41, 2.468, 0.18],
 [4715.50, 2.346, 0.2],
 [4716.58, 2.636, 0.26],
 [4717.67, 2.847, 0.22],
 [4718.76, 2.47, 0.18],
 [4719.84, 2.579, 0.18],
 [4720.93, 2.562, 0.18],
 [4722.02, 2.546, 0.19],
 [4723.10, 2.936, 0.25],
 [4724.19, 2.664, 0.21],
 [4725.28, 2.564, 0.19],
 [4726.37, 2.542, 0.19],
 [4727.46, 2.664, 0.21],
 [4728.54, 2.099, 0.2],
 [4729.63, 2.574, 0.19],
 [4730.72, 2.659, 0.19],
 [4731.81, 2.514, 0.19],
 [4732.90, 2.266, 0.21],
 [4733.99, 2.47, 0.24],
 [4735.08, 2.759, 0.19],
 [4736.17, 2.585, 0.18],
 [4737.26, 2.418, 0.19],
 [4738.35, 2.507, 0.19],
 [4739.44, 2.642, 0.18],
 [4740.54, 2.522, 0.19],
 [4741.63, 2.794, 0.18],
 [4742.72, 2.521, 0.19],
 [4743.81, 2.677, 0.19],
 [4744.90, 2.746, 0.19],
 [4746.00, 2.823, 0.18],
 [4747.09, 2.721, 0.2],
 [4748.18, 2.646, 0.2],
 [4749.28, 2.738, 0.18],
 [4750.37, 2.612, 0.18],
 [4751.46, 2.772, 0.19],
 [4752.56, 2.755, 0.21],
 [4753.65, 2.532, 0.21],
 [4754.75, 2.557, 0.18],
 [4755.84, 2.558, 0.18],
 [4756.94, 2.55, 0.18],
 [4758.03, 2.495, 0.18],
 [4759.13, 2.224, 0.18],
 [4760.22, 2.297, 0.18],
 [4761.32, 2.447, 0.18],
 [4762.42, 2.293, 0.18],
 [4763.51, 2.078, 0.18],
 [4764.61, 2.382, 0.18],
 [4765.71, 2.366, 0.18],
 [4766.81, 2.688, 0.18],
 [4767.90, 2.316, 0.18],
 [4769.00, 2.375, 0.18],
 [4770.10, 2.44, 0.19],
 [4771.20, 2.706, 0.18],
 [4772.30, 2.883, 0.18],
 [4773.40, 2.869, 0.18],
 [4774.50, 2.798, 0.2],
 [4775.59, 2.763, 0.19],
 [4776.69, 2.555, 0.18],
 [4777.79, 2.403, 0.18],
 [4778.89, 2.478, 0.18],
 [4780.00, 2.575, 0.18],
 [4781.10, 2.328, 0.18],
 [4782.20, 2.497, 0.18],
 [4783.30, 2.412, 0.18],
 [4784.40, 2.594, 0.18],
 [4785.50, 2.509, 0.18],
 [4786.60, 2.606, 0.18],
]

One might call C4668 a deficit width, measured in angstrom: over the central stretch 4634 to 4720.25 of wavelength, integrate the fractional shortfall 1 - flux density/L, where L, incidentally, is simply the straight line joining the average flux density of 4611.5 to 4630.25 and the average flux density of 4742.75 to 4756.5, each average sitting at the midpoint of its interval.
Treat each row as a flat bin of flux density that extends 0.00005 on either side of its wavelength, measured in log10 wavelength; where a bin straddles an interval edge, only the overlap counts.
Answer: 6.8 angstrom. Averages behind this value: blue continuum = 2.63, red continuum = 2.67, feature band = 2.44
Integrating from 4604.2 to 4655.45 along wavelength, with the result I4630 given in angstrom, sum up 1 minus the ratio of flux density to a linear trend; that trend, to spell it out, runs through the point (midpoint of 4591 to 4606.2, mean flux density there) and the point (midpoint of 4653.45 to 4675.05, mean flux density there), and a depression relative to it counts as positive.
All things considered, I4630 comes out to -2.8 angstrom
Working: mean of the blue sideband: 2.4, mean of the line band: 2.55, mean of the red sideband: 2.43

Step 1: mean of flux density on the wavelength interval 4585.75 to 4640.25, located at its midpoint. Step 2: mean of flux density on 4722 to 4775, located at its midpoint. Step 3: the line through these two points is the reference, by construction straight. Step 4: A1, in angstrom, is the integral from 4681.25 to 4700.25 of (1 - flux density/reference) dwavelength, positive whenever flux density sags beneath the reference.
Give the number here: 0.6 angstrom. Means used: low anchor 2.52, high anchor 2.56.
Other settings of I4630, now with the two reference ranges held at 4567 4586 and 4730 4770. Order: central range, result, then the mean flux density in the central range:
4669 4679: 0.8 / 2.3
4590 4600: 0.4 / 2.37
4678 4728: 0.9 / 2.47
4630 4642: -0.1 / 2.5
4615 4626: -0.7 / 2.63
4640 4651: 0.1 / 2.46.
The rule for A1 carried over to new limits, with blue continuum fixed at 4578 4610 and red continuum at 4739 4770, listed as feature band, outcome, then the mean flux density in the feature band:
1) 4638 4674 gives 0.48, 2.44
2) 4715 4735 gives -0.32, 2.56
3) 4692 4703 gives 0.62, 2.36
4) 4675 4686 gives -0.11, 2.51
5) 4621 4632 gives -0.75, 2.62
